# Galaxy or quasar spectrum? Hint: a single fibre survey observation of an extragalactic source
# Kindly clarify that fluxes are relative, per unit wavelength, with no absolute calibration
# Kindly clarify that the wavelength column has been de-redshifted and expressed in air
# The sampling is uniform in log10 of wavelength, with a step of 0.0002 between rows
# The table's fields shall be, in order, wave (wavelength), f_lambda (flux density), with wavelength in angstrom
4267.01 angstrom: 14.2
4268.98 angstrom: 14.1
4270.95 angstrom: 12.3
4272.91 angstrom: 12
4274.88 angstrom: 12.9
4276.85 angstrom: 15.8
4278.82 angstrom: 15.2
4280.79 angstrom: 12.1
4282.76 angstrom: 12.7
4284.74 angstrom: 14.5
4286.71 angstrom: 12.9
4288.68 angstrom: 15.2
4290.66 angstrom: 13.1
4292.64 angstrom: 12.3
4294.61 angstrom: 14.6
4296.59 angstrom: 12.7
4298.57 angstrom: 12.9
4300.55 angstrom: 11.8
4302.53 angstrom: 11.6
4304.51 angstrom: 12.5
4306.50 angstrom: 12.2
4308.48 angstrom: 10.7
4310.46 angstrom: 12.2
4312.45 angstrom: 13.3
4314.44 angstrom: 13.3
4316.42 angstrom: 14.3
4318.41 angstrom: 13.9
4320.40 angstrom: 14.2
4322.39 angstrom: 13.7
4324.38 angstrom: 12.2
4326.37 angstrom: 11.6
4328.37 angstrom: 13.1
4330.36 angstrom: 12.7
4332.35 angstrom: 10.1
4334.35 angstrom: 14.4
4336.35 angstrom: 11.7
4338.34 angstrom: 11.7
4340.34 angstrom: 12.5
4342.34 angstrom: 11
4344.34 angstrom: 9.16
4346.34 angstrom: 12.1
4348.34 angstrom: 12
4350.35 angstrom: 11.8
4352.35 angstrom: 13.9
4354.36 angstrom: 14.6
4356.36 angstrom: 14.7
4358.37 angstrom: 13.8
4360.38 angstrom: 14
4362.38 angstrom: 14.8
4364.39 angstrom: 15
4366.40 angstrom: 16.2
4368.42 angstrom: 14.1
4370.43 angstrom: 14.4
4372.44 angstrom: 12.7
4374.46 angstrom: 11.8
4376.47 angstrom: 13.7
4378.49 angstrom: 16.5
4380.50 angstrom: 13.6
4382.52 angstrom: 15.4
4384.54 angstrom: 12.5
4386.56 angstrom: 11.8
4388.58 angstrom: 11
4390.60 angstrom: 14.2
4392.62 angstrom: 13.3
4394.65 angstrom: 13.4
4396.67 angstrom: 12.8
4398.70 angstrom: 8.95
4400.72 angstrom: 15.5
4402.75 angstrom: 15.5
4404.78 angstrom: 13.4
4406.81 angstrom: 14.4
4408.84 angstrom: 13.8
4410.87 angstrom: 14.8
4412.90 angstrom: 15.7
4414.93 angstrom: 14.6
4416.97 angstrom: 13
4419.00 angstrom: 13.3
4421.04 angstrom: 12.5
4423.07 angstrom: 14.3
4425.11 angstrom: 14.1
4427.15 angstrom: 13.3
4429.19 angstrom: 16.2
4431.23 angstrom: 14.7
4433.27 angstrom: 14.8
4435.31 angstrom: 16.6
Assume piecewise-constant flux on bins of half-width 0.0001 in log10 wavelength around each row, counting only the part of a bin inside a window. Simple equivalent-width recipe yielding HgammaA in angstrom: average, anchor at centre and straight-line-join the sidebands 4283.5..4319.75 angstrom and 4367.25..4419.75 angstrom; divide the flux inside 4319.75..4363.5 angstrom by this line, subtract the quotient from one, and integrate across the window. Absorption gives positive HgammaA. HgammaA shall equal 1.9 angstrom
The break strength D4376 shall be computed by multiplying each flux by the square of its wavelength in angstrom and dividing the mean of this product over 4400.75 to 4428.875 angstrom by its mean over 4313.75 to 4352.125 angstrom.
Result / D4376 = 1.2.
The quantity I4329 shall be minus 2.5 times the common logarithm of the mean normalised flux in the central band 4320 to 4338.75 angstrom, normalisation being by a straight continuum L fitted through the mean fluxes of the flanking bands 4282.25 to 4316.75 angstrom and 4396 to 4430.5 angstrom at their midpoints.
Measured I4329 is 0.055 mag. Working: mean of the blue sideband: 12.9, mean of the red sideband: 13.9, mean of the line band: 12.5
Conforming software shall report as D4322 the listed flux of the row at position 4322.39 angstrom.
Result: 13.7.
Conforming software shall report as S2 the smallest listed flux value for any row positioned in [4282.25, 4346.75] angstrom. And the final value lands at 9.16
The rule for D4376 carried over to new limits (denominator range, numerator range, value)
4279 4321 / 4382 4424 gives 1.09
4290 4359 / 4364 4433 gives 1.13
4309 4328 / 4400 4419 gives 1.15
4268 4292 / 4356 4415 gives 1.07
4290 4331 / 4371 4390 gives 1.07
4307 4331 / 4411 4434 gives 1.16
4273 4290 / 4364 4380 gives 1.08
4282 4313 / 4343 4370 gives 1.09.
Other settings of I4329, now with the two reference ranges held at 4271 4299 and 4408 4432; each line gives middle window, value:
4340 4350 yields 0.22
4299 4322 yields 0.07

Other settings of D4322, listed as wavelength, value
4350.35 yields 11.8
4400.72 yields 15.5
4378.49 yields 16.5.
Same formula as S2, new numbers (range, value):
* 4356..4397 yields 11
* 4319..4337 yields 10.1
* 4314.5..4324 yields 13.7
